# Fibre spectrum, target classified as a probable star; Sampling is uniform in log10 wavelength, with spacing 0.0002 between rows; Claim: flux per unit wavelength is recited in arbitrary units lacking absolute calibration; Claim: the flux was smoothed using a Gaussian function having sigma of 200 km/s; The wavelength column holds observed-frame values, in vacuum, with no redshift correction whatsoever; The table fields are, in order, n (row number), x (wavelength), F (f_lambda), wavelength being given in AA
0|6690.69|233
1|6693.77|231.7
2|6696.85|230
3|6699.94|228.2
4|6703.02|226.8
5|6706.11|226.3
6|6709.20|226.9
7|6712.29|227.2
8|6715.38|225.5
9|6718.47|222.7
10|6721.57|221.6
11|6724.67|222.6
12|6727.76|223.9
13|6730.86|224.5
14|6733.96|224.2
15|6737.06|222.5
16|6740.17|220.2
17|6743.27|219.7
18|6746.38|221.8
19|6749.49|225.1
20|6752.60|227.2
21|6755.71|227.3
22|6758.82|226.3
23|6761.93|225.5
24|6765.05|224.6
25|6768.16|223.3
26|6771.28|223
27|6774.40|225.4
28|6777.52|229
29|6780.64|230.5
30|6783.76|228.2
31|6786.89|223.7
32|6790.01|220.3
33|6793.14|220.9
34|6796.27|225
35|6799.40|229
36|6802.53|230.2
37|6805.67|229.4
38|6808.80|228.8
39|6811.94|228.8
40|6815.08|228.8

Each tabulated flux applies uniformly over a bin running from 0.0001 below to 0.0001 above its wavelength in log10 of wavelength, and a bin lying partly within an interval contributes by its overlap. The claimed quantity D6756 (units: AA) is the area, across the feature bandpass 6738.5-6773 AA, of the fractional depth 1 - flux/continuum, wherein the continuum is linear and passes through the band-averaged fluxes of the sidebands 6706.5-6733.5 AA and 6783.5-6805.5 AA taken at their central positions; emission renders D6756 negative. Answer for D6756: 0.1 AA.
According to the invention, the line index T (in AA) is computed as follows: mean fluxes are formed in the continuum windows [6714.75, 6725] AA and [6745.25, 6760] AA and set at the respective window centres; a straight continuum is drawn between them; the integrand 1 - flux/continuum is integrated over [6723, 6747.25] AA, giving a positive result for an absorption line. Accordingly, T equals 0.2 AA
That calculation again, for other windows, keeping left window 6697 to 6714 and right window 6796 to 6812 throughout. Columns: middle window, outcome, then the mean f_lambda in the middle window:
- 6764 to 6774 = 0.19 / 224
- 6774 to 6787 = 0.03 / 228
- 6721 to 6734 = 0.24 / 223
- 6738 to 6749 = 0.33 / 221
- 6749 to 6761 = 0.08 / 227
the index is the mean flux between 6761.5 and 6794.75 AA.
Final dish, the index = 225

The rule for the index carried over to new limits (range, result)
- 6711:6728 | 224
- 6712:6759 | 224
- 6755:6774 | 225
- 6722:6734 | 224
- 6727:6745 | 222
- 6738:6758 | 224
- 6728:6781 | 225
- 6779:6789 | 227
